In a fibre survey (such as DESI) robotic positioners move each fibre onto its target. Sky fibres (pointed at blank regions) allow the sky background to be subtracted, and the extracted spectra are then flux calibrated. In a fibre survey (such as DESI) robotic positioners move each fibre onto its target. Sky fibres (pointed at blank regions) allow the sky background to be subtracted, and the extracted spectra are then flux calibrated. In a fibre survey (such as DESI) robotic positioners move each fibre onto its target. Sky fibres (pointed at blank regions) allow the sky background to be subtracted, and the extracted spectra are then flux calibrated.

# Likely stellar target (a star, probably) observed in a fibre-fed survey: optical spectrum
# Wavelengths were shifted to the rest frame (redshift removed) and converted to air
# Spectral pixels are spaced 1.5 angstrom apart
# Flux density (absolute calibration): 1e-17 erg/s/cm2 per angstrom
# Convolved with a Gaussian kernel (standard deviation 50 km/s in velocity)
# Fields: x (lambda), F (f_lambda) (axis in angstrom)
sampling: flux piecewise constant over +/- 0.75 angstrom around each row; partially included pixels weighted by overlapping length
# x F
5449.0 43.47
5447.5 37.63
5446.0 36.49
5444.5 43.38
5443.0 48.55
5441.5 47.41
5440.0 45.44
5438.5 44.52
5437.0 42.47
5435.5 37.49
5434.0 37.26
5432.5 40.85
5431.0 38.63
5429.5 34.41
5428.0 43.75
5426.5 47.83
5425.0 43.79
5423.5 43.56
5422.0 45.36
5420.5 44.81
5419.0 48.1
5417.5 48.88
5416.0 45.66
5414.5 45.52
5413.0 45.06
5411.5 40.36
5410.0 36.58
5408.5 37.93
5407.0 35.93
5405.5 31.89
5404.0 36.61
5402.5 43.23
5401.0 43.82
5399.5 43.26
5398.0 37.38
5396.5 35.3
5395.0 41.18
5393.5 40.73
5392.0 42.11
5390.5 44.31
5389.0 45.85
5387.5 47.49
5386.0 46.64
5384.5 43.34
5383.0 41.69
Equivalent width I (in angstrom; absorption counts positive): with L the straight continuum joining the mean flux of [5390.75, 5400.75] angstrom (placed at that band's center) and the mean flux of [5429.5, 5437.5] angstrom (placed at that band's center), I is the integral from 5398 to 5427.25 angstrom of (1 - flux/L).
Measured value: -2.0 angstrom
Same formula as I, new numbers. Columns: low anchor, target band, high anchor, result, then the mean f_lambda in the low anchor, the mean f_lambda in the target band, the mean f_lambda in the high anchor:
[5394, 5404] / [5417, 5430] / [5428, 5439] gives -1.57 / 40.4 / 44.6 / 39.6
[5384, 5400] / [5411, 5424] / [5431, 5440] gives -1.22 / 42.5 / 45.4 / 40.8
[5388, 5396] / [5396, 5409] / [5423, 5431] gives 1.27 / 42.7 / 38.4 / 42.3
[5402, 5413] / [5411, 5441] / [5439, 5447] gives -1.65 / 37.9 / 43.2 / 44.1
